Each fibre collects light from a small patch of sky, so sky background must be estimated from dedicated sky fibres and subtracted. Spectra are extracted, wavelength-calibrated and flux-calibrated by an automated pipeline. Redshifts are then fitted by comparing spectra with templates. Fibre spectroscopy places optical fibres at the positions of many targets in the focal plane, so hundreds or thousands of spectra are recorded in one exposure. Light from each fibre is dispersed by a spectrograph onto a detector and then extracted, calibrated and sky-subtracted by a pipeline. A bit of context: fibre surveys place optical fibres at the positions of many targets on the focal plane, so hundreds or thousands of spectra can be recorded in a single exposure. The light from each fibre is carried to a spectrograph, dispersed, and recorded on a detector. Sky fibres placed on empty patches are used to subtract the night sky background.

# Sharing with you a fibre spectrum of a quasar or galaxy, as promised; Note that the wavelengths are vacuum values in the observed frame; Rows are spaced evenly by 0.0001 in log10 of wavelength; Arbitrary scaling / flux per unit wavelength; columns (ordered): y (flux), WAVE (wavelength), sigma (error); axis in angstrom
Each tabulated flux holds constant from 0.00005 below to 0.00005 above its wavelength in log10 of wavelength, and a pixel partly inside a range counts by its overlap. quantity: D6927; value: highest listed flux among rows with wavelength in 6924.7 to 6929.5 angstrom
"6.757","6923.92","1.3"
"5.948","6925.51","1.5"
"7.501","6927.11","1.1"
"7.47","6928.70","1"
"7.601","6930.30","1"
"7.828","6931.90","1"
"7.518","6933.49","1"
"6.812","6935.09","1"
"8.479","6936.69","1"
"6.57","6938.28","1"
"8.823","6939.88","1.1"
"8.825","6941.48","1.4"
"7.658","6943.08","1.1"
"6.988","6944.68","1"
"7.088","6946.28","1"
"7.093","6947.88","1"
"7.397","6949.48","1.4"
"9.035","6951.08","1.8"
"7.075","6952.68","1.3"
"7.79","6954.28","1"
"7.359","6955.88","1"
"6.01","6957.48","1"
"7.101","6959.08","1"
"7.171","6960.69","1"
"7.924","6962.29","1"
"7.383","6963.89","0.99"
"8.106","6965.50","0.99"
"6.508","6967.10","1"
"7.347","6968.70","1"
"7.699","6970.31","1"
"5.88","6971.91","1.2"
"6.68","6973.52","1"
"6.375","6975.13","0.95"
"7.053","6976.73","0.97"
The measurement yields 7.501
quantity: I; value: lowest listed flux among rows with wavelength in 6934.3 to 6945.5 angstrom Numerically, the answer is 6.57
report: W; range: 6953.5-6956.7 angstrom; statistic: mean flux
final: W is 7.57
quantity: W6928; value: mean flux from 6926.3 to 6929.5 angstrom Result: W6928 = 7.48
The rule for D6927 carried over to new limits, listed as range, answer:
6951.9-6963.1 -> 7.924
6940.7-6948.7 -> 8.825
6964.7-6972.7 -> 8.106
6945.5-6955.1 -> 9.035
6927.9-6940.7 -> 8.823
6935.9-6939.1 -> 8.479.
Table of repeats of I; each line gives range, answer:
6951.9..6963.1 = 6.01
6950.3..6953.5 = 7.075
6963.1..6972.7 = 5.88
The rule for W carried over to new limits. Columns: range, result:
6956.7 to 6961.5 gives 6.76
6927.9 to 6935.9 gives 7.44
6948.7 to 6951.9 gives 8.22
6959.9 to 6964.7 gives 7.49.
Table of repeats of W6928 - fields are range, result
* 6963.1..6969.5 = 7.34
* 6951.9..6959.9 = 7.07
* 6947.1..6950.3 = 7.26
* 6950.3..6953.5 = 8.05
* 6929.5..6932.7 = 7.71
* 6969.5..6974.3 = 6.75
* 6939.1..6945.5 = 8.06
